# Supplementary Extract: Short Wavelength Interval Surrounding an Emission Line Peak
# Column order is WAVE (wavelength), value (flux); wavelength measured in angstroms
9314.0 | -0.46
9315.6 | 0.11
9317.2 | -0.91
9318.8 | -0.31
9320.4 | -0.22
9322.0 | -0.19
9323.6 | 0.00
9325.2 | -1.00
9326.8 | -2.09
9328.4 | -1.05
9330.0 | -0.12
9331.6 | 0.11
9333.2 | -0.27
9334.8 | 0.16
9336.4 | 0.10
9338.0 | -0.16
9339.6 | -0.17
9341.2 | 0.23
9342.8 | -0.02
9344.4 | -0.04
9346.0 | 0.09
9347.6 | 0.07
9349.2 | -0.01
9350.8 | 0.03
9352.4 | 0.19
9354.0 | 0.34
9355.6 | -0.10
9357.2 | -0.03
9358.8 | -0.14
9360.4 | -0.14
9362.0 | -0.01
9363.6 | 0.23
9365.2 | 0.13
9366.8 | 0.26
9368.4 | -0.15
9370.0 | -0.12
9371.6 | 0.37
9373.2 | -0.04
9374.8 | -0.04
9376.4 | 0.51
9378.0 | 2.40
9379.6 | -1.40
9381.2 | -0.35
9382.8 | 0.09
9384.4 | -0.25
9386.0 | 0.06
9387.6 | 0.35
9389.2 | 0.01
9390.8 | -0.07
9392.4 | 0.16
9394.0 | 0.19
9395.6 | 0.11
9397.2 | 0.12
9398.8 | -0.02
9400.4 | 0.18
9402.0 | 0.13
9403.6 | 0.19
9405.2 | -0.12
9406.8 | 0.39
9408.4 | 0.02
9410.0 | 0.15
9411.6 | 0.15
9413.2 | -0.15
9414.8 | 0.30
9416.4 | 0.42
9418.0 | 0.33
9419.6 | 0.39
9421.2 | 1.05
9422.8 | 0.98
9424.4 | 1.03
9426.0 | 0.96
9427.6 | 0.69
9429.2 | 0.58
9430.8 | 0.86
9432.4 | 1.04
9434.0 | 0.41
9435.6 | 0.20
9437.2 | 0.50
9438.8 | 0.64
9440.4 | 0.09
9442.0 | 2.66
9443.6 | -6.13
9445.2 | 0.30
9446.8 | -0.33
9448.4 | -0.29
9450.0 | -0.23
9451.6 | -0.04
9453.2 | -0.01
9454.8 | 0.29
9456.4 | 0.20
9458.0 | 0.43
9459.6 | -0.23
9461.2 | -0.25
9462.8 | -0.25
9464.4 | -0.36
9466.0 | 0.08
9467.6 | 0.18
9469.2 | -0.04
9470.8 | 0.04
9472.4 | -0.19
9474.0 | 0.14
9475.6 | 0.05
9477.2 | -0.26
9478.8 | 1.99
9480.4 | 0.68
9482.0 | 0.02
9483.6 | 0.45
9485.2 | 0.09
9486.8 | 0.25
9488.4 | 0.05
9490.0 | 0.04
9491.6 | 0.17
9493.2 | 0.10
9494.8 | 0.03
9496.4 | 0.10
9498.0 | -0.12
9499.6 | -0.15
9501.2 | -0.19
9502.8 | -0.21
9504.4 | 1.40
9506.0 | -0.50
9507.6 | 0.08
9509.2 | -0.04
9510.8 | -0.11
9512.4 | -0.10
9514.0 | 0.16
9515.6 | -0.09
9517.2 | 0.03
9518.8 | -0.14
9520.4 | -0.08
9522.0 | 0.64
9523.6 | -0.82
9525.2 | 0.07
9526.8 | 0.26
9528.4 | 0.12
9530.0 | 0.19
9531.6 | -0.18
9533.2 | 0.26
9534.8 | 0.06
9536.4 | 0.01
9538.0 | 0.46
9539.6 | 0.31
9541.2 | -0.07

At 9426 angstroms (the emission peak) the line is [O II]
